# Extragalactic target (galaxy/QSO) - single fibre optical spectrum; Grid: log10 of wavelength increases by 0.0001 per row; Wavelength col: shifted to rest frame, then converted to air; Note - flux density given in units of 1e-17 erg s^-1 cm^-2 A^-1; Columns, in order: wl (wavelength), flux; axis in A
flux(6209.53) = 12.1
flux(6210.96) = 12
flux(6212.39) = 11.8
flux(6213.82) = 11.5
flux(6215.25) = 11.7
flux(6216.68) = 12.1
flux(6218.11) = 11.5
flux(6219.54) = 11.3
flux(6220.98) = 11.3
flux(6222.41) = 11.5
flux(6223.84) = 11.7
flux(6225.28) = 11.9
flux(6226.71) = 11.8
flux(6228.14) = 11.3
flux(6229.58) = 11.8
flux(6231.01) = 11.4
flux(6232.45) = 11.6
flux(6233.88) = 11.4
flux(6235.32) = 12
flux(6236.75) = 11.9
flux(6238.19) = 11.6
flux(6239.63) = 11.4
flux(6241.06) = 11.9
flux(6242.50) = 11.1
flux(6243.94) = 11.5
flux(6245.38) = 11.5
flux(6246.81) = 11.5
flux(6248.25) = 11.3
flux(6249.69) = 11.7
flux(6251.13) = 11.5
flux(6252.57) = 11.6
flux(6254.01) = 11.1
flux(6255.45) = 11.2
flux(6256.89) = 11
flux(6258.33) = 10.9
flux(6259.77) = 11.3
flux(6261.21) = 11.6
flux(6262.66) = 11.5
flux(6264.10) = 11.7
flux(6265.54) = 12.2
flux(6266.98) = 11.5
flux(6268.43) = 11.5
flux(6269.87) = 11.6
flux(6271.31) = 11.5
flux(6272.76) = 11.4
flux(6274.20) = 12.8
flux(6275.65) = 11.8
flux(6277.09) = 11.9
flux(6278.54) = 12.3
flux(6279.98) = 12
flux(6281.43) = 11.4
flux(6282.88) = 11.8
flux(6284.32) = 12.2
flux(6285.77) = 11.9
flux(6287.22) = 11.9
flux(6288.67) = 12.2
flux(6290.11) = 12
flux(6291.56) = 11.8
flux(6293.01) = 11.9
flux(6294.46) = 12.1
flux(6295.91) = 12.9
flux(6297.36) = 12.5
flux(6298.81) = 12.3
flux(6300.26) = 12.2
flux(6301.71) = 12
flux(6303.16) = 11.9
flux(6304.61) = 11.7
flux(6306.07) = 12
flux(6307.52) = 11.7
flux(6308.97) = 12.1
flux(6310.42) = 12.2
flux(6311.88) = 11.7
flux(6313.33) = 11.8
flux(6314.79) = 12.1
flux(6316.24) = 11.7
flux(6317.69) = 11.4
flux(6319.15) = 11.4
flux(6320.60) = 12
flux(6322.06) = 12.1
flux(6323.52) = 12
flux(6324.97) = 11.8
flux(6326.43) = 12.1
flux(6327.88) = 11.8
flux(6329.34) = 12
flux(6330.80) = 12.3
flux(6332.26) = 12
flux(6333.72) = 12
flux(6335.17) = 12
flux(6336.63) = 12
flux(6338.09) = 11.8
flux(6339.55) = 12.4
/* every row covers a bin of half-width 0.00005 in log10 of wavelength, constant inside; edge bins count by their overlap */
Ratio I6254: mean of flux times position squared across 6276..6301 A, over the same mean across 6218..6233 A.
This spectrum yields 1.1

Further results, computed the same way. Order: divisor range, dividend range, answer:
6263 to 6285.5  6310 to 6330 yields 1.02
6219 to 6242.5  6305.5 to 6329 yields 1.05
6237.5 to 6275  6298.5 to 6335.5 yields 1.06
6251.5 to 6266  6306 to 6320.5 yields 1.05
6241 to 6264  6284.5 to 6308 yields 1.08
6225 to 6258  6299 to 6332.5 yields 1.06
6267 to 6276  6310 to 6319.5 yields 1.01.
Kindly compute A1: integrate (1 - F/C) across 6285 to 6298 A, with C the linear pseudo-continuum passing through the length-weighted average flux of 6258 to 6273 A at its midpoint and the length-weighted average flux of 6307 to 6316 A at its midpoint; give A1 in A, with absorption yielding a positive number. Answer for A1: -0.4 A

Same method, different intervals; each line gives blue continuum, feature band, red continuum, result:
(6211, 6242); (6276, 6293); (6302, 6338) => -0.19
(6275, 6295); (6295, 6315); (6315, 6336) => -0.25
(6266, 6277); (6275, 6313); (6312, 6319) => -0.90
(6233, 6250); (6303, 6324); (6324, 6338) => 0.11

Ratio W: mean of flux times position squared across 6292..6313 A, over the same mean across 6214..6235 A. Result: 1.1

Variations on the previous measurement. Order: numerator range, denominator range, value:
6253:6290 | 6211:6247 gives 1.02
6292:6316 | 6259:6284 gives 1.04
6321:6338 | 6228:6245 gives 1.07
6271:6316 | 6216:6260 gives 1.06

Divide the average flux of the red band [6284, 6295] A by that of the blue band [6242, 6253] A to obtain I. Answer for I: 1.0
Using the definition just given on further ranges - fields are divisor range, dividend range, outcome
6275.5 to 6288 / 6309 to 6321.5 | 0.99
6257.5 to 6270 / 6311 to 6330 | 1.03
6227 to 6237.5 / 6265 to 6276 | 1.01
